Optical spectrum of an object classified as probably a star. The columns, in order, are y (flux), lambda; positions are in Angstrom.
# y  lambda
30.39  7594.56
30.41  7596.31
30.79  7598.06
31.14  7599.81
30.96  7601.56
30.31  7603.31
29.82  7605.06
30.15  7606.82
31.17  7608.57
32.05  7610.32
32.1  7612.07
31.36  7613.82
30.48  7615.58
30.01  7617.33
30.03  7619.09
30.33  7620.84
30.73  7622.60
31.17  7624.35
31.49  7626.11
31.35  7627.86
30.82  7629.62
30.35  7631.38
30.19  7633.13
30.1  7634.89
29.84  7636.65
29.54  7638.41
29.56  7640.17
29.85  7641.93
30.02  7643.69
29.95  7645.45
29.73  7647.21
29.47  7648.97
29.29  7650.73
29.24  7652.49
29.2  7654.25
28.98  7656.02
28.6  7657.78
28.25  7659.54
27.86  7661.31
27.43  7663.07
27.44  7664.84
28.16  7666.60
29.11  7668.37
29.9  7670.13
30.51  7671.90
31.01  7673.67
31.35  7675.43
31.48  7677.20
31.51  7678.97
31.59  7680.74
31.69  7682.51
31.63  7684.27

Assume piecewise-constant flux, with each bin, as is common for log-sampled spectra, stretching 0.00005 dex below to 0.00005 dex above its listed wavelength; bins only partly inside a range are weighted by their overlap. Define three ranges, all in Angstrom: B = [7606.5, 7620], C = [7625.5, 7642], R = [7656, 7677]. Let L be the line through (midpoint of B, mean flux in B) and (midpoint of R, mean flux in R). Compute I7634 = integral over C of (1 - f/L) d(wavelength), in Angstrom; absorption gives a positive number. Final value 0.0 Angstrom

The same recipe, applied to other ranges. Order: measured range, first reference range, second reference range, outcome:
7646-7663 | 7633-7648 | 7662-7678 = 0.5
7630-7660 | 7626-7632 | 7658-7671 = 0.2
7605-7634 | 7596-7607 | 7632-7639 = -0.6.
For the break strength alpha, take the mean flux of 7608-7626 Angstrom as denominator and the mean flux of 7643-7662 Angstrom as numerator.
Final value 0.9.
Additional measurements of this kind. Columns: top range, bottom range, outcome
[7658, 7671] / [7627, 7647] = 0.94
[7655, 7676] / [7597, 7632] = 0.94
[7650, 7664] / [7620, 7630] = 0.92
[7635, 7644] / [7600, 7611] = 0.97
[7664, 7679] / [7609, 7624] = 0.97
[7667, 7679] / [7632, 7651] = 1.02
